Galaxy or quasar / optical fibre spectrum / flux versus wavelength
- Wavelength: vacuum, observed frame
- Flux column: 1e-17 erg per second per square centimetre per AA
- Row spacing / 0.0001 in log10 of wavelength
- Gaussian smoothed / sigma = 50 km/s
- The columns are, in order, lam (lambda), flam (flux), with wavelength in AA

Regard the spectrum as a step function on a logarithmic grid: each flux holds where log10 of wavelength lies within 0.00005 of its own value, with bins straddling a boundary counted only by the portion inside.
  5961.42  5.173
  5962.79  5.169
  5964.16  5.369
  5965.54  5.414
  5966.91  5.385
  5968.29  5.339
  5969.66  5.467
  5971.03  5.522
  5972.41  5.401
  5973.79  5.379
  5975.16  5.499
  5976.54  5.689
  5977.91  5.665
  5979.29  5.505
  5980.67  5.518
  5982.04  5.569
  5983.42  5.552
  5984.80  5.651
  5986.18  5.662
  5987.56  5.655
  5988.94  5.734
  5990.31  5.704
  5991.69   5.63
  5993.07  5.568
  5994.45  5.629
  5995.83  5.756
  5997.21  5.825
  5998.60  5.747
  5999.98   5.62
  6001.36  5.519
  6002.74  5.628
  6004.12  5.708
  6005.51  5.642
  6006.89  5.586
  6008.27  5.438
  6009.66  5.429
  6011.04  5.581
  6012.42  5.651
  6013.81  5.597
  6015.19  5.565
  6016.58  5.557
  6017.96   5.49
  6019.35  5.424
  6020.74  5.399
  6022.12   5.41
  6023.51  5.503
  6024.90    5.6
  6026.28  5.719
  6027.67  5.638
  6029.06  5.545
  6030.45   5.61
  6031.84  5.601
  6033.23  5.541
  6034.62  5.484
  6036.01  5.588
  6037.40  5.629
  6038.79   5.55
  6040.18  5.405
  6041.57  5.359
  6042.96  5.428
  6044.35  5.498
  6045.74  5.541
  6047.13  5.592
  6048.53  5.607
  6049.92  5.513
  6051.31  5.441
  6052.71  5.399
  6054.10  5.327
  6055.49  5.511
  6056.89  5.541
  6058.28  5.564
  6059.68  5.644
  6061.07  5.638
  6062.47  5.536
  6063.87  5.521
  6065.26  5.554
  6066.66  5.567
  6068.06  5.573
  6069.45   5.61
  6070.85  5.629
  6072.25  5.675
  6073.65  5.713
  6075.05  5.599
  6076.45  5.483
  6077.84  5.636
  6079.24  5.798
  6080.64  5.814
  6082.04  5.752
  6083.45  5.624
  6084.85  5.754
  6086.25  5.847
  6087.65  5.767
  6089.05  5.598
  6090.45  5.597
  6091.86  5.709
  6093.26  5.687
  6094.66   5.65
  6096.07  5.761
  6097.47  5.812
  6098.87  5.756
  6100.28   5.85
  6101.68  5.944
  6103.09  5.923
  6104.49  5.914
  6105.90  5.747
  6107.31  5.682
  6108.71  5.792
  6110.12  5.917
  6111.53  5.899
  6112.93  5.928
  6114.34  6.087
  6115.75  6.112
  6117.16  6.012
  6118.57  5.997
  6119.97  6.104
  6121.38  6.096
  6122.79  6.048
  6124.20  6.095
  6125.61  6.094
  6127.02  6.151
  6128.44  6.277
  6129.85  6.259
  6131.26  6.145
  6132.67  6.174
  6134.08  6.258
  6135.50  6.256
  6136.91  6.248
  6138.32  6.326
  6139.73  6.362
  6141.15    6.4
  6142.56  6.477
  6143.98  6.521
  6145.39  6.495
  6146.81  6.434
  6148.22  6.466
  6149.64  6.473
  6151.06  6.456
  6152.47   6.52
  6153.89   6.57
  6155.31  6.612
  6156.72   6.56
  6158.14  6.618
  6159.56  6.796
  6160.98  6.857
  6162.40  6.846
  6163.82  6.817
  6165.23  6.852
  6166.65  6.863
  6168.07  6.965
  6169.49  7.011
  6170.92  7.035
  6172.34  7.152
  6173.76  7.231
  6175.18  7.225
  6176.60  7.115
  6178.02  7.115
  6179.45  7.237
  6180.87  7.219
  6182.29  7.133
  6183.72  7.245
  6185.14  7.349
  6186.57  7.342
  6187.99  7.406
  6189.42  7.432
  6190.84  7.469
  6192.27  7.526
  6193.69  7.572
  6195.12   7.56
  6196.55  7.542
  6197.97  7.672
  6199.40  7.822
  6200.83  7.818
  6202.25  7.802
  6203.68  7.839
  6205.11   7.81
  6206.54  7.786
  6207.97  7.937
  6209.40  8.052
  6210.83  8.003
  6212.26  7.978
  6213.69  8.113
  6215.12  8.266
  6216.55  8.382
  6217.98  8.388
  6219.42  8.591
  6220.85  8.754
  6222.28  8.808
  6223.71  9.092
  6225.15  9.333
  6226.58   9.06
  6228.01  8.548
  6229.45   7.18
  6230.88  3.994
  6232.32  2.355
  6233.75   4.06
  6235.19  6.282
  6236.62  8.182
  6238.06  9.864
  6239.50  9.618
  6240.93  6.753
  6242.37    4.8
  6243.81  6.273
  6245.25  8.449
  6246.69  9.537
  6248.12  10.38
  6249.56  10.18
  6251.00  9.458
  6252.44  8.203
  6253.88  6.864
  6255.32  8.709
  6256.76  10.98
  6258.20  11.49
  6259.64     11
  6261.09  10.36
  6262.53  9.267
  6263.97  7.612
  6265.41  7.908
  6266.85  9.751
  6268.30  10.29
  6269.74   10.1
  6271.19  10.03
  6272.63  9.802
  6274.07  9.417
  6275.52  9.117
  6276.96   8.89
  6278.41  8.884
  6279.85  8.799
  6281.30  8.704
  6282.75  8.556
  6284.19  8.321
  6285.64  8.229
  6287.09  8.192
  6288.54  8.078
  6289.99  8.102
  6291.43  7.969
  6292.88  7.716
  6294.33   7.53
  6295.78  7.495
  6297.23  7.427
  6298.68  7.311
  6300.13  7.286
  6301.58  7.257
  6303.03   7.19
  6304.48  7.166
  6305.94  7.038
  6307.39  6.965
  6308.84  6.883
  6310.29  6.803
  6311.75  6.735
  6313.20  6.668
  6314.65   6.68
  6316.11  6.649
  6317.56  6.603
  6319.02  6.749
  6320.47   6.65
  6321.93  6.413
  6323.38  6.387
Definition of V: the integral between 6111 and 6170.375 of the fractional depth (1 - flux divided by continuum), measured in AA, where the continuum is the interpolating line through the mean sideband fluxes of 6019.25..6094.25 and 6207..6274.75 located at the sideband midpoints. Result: 4.19 AA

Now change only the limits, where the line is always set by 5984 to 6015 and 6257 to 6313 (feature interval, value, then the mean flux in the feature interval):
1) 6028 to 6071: 4.1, 5.53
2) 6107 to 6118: 1.3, 5.94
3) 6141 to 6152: 0.9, 6.47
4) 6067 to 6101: 4.0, 5.7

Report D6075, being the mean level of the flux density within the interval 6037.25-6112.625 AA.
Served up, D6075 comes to 5.65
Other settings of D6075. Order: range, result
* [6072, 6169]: 6.13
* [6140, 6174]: 6.7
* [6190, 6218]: 7.85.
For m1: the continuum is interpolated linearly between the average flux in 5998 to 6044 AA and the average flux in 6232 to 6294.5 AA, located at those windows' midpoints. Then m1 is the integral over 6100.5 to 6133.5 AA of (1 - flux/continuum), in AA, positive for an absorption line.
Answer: 3.59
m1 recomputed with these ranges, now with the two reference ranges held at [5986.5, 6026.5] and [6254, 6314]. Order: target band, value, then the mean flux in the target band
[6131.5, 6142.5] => 1.0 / 6.3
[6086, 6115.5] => 3.4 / 5.81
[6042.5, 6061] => 1.7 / 5.52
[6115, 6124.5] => 1.0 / 6.07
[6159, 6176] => 0.6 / 6.97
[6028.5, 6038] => 0.5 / 5.57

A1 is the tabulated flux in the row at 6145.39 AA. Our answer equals 6.495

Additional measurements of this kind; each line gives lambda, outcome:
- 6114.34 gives 6.087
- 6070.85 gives 5.629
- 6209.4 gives 8.052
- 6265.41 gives 7.908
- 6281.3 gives 8.704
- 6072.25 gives 5.675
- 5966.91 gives 5.385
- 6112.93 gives 5.928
